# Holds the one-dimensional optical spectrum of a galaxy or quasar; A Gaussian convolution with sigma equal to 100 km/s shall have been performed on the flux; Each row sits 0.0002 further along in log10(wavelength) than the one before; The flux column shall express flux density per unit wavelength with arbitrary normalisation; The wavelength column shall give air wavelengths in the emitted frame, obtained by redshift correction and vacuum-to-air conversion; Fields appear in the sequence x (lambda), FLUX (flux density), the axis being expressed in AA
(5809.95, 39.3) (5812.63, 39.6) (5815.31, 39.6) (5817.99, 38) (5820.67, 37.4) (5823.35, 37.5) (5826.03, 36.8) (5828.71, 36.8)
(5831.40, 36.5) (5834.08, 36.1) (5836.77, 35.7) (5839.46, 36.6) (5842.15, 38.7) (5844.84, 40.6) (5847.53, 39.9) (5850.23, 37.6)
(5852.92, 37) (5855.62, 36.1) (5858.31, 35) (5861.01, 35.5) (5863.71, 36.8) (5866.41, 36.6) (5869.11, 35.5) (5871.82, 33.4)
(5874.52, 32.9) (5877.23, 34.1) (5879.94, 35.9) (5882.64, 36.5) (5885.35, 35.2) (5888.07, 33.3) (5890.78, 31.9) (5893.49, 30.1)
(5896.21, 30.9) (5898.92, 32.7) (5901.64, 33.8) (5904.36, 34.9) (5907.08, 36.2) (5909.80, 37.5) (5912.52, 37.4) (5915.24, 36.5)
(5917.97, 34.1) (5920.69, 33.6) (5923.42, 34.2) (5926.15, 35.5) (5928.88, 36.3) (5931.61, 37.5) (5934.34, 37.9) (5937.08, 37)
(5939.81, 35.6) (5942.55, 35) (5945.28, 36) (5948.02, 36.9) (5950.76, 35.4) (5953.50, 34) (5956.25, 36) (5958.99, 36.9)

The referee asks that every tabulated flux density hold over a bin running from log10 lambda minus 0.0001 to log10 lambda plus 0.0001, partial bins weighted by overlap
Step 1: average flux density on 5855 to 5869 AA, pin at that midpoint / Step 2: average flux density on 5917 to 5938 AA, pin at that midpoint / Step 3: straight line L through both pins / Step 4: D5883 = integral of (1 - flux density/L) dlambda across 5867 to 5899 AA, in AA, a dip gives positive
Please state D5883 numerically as 2.02 AA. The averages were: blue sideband 36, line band 33.6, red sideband 35.8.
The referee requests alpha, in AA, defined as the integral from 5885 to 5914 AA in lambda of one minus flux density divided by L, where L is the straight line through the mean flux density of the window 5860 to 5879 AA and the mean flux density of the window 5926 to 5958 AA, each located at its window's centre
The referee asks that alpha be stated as 1.22 AA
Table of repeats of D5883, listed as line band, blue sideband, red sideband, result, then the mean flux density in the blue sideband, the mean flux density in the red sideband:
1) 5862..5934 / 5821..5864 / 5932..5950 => 3.78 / 37.1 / 36.4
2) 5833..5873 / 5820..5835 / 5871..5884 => -1.15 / 36.9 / 34.6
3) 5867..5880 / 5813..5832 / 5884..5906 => -0.02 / 37.7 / 32.9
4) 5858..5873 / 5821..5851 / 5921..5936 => 0.62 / 37.5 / 36.1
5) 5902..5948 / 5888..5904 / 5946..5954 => -2.57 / 32.2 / 35.6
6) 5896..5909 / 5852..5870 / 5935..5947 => 0.70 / 36.1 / 36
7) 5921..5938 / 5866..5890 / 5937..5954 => -0.36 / 34.7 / 35.7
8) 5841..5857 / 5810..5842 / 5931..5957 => -0.48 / 37.5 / 36.1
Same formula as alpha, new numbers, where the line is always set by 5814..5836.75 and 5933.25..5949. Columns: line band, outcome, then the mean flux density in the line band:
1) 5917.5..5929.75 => 0.6 AA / 34.7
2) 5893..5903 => 1.3 AA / 32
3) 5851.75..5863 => 0.3 AA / 35.9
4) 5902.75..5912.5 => 0.1 AA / 36.3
